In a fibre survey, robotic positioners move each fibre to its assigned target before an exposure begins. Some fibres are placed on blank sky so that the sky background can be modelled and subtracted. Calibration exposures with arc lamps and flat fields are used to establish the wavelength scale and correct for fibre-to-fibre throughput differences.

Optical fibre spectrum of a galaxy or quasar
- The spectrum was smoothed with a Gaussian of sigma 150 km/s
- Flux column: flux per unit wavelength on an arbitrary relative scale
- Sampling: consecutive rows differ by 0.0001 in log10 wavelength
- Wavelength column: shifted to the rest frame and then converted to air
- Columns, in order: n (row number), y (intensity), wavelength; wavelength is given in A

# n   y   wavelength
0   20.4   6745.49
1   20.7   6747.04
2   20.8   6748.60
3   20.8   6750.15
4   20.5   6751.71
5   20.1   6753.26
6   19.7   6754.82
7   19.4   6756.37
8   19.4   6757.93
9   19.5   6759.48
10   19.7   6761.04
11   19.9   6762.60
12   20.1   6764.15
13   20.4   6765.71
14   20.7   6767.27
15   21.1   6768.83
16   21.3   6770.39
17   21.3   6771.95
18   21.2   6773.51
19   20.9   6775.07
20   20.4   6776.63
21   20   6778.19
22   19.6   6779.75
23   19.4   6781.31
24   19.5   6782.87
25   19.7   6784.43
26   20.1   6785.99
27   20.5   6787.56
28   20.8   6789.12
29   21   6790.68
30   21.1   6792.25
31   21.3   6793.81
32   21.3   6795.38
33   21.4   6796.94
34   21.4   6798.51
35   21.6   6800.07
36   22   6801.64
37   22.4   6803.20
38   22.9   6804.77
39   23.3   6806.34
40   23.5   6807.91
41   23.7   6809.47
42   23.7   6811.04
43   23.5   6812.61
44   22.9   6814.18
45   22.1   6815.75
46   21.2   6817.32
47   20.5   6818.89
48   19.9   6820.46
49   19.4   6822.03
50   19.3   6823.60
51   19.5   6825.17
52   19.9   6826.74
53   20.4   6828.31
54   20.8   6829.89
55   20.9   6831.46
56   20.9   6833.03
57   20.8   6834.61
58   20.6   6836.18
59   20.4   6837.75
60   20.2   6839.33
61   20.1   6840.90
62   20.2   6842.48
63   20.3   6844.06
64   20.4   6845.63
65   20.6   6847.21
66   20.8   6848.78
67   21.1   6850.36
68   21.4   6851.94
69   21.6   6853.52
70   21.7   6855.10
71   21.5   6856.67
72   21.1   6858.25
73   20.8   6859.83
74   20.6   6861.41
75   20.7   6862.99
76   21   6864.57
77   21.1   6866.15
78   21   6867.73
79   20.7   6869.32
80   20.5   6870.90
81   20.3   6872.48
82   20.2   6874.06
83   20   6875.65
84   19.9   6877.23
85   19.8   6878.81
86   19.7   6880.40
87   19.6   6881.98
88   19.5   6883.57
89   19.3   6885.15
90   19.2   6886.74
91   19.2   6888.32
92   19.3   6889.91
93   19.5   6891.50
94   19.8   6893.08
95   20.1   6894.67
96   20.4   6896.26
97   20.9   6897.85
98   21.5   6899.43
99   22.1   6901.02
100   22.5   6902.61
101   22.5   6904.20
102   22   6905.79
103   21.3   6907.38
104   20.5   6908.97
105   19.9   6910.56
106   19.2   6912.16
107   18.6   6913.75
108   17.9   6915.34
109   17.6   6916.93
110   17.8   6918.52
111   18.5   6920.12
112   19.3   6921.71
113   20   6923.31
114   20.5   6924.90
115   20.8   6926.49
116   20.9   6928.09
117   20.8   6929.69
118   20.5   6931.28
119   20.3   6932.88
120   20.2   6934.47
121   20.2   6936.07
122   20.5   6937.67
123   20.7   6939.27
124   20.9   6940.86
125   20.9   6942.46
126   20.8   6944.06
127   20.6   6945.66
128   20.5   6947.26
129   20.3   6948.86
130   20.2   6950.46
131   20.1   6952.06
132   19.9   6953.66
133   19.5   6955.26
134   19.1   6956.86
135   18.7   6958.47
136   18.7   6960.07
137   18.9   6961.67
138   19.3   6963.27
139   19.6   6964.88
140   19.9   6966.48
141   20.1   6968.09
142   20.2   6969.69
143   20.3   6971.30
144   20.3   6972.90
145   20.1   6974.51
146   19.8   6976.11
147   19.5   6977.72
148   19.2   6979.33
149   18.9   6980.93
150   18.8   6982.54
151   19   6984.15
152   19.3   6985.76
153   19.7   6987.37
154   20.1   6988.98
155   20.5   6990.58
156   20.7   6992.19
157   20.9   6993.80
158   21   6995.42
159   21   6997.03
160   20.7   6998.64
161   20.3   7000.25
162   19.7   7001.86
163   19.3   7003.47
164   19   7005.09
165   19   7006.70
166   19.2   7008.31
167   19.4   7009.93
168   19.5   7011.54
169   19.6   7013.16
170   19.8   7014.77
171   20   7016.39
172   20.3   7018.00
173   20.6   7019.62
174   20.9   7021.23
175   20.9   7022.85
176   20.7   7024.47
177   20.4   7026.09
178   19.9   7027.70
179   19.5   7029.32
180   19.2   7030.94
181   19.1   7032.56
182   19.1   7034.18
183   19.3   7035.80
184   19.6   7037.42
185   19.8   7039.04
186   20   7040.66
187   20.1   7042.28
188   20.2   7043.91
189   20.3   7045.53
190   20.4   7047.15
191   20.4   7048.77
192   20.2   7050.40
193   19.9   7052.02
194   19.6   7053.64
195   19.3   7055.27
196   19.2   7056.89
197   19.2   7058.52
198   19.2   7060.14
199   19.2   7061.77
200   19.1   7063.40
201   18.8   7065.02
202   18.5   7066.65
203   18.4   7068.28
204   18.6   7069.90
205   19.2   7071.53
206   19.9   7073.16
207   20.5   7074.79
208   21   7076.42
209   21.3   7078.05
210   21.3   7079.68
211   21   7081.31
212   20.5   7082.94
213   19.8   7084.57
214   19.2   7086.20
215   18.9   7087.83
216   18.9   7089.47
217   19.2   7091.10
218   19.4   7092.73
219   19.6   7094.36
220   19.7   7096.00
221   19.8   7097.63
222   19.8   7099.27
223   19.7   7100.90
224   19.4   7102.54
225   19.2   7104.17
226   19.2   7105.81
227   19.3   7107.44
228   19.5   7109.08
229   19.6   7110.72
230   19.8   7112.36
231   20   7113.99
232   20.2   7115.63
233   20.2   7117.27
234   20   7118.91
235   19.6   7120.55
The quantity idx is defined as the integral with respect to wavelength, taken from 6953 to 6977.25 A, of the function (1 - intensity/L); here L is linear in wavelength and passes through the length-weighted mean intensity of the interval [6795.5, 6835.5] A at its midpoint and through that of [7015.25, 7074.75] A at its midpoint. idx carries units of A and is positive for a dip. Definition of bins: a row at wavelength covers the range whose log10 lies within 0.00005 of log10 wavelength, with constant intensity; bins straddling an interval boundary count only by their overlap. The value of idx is 0.84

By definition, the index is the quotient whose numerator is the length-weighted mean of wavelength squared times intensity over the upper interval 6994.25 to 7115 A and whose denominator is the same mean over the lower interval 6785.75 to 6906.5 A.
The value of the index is 1.00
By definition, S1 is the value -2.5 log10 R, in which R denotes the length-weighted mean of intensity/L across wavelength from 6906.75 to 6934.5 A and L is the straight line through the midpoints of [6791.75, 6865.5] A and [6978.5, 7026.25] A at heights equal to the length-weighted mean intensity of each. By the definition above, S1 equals 0.05 mag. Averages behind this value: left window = 21.2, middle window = 19.7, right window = 19.9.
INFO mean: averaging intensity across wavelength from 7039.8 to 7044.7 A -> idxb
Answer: 20.1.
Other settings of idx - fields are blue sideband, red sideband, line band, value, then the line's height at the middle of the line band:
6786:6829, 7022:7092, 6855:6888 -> 1.08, 21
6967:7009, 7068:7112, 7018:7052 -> -0.40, 19.8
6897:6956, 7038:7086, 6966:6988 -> 0.52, 20.1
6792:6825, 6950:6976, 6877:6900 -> 0.97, 20.7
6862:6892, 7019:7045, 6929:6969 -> -0.10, 20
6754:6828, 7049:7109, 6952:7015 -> 1.01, 20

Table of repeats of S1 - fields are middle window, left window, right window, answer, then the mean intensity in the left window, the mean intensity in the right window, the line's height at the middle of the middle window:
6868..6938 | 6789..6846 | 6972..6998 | 0.03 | 21.2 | 19.9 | 20.6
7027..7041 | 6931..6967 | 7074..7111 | 0.02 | 20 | 19.8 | 19.9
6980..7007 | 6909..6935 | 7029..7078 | -0.02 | 19.6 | 19.6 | 19.6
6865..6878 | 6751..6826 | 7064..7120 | 0.01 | 20.9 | 19.7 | 20.6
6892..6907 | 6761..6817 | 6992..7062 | -0.03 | 21.3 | 19.9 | 20.6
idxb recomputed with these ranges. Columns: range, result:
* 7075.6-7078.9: 21.1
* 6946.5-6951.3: 20.3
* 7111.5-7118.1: 20.1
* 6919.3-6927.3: 19.8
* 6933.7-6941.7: 20.5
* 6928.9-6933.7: 20.6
